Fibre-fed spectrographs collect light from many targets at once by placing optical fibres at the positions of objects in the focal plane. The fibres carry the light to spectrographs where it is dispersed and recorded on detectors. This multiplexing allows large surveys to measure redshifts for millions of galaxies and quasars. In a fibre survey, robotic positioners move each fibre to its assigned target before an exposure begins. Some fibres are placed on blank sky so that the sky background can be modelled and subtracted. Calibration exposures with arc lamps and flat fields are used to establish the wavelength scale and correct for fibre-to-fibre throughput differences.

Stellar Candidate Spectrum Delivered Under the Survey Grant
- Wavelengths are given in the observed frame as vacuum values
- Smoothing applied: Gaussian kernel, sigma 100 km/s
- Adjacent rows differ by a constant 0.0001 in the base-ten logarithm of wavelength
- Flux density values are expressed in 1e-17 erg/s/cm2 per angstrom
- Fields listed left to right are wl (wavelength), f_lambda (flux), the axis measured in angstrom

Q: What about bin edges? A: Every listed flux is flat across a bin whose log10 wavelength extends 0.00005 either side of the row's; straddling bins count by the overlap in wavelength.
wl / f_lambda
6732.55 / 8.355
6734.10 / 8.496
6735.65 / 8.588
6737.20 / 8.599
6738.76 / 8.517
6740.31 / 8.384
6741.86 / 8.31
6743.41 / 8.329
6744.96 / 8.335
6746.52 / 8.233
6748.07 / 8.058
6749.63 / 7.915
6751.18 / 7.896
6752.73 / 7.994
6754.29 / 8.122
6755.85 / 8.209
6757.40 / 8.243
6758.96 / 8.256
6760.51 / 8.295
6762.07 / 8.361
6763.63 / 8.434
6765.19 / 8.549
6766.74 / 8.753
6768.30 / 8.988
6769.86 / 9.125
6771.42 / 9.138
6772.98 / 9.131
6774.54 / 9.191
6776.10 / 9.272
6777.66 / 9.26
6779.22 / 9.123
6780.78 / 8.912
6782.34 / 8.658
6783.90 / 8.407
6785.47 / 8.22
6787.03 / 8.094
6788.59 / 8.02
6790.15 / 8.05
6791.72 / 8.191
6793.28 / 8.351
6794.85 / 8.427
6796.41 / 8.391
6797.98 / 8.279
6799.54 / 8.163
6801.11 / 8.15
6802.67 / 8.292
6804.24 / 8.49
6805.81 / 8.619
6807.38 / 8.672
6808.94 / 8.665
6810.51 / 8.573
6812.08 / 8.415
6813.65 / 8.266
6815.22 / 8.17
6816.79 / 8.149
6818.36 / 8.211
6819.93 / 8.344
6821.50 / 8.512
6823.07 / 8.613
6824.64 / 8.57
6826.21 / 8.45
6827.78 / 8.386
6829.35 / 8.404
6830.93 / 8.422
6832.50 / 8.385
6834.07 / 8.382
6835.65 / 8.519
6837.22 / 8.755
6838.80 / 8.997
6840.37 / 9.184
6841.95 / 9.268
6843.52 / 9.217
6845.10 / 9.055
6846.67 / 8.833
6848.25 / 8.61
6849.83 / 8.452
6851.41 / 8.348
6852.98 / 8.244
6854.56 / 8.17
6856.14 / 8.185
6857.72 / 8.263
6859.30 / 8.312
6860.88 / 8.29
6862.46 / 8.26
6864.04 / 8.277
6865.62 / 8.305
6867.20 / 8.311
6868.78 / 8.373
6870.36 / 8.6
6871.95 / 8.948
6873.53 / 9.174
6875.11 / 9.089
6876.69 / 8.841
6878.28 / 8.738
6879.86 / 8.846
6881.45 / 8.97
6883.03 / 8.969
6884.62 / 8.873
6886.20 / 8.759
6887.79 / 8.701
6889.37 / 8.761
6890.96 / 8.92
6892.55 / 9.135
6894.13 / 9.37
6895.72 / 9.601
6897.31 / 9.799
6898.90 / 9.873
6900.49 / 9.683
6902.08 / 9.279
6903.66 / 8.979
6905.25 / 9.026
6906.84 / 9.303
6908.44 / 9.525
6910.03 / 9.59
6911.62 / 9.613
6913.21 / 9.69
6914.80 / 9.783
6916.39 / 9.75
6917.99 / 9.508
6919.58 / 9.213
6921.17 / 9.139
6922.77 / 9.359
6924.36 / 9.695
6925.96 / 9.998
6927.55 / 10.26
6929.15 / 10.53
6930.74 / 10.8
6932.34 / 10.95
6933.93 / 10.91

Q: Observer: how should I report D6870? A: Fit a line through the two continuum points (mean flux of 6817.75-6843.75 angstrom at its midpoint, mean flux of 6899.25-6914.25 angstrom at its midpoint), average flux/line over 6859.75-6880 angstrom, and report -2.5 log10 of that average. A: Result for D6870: 0.05 mag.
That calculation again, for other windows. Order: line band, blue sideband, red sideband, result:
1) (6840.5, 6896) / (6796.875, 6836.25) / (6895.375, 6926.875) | 0.04 mag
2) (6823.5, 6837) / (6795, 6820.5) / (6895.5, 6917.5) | 0.02 mag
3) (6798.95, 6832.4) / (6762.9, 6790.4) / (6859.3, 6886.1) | 0.04 mag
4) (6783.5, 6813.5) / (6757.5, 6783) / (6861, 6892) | 0.06 mag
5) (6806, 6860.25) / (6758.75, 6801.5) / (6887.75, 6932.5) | 0.06 mag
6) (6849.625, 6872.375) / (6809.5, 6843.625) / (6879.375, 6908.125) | 0.07 mag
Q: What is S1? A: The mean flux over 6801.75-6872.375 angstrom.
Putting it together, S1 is 8.5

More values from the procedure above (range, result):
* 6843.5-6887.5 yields 8.61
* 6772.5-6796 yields 8.61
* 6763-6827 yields 8.54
